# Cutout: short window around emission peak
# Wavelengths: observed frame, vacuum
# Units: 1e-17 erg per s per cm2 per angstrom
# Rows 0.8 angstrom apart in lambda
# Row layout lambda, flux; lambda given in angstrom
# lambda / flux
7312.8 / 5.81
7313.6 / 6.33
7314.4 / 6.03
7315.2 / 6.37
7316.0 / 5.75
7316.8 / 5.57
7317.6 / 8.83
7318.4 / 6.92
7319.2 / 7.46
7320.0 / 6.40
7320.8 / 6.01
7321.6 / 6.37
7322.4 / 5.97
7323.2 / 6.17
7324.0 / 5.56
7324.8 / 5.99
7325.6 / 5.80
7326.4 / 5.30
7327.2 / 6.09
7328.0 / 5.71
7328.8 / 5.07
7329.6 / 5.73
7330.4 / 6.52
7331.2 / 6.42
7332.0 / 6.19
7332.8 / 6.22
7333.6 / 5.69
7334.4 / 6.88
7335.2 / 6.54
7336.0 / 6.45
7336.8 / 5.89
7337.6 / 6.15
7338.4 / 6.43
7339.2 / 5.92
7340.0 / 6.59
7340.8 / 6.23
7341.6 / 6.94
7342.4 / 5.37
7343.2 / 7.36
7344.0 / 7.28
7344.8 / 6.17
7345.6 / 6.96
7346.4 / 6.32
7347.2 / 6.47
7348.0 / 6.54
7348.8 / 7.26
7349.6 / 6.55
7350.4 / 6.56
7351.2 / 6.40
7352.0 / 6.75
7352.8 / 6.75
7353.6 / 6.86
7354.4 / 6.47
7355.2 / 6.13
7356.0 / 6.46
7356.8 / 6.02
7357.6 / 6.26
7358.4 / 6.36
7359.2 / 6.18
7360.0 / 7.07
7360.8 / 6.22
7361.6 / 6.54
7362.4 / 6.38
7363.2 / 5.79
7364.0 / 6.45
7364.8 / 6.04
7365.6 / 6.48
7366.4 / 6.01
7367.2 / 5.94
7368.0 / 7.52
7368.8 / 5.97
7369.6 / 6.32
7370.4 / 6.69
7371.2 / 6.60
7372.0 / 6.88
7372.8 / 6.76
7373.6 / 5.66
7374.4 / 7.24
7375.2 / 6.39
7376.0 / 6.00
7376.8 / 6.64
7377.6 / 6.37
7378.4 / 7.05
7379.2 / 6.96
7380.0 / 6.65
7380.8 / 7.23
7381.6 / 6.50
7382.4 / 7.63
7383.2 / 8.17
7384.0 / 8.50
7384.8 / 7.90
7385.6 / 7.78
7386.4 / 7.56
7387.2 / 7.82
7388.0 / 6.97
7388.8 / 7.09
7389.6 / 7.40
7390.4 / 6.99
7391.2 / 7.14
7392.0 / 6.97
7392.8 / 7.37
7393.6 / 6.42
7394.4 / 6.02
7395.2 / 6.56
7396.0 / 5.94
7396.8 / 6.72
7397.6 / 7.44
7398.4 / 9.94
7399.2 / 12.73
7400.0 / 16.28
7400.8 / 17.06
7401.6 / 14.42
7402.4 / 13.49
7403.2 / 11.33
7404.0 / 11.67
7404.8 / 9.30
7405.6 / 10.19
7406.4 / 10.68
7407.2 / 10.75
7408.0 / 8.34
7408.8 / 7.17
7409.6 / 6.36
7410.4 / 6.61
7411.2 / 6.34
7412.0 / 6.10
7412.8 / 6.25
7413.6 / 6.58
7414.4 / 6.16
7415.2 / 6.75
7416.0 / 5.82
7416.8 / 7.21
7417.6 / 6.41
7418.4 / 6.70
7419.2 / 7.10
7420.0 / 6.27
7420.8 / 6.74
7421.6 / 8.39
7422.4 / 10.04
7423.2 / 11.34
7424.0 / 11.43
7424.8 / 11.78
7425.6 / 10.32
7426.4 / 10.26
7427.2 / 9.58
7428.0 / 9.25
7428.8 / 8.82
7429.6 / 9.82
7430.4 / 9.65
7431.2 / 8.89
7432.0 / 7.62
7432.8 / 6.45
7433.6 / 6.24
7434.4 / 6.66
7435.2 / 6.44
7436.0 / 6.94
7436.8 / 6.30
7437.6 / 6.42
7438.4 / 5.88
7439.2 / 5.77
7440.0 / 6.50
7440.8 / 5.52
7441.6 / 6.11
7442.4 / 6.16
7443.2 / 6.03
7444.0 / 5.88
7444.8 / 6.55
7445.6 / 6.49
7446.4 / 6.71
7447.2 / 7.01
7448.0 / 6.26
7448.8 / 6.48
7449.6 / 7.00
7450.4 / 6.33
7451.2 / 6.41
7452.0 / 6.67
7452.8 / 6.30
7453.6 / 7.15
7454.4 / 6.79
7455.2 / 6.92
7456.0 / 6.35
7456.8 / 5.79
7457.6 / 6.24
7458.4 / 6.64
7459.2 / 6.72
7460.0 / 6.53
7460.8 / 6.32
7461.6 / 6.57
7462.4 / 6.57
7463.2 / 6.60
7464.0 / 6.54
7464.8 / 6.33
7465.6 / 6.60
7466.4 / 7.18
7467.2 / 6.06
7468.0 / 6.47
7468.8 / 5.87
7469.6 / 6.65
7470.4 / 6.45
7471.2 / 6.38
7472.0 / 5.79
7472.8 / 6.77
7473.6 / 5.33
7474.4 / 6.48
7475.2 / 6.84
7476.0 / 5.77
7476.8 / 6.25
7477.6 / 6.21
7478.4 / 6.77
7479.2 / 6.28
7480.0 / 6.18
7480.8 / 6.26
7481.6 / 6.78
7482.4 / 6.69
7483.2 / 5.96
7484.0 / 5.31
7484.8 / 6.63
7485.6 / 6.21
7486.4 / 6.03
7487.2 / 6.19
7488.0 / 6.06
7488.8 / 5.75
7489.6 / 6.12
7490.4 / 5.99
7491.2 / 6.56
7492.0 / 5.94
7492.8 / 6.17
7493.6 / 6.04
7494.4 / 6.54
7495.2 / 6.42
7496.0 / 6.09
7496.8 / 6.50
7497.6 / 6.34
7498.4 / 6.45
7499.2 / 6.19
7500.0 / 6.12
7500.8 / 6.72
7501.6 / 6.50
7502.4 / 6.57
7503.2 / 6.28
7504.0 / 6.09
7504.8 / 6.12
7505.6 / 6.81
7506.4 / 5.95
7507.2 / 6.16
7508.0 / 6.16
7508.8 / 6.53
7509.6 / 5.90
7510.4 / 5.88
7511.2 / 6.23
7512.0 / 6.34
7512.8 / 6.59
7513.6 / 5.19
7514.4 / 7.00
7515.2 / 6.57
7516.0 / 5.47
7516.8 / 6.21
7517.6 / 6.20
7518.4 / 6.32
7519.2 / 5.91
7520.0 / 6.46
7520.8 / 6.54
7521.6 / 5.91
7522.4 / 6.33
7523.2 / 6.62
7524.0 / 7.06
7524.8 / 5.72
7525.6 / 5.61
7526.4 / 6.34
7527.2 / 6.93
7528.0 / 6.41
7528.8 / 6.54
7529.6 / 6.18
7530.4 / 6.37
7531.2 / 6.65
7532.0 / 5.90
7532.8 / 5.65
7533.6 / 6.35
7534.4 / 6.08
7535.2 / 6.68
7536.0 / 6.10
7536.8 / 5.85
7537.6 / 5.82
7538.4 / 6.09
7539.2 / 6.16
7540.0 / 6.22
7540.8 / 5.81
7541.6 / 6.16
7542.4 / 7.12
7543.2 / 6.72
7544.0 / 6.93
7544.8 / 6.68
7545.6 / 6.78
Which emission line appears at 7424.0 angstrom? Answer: [N II]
